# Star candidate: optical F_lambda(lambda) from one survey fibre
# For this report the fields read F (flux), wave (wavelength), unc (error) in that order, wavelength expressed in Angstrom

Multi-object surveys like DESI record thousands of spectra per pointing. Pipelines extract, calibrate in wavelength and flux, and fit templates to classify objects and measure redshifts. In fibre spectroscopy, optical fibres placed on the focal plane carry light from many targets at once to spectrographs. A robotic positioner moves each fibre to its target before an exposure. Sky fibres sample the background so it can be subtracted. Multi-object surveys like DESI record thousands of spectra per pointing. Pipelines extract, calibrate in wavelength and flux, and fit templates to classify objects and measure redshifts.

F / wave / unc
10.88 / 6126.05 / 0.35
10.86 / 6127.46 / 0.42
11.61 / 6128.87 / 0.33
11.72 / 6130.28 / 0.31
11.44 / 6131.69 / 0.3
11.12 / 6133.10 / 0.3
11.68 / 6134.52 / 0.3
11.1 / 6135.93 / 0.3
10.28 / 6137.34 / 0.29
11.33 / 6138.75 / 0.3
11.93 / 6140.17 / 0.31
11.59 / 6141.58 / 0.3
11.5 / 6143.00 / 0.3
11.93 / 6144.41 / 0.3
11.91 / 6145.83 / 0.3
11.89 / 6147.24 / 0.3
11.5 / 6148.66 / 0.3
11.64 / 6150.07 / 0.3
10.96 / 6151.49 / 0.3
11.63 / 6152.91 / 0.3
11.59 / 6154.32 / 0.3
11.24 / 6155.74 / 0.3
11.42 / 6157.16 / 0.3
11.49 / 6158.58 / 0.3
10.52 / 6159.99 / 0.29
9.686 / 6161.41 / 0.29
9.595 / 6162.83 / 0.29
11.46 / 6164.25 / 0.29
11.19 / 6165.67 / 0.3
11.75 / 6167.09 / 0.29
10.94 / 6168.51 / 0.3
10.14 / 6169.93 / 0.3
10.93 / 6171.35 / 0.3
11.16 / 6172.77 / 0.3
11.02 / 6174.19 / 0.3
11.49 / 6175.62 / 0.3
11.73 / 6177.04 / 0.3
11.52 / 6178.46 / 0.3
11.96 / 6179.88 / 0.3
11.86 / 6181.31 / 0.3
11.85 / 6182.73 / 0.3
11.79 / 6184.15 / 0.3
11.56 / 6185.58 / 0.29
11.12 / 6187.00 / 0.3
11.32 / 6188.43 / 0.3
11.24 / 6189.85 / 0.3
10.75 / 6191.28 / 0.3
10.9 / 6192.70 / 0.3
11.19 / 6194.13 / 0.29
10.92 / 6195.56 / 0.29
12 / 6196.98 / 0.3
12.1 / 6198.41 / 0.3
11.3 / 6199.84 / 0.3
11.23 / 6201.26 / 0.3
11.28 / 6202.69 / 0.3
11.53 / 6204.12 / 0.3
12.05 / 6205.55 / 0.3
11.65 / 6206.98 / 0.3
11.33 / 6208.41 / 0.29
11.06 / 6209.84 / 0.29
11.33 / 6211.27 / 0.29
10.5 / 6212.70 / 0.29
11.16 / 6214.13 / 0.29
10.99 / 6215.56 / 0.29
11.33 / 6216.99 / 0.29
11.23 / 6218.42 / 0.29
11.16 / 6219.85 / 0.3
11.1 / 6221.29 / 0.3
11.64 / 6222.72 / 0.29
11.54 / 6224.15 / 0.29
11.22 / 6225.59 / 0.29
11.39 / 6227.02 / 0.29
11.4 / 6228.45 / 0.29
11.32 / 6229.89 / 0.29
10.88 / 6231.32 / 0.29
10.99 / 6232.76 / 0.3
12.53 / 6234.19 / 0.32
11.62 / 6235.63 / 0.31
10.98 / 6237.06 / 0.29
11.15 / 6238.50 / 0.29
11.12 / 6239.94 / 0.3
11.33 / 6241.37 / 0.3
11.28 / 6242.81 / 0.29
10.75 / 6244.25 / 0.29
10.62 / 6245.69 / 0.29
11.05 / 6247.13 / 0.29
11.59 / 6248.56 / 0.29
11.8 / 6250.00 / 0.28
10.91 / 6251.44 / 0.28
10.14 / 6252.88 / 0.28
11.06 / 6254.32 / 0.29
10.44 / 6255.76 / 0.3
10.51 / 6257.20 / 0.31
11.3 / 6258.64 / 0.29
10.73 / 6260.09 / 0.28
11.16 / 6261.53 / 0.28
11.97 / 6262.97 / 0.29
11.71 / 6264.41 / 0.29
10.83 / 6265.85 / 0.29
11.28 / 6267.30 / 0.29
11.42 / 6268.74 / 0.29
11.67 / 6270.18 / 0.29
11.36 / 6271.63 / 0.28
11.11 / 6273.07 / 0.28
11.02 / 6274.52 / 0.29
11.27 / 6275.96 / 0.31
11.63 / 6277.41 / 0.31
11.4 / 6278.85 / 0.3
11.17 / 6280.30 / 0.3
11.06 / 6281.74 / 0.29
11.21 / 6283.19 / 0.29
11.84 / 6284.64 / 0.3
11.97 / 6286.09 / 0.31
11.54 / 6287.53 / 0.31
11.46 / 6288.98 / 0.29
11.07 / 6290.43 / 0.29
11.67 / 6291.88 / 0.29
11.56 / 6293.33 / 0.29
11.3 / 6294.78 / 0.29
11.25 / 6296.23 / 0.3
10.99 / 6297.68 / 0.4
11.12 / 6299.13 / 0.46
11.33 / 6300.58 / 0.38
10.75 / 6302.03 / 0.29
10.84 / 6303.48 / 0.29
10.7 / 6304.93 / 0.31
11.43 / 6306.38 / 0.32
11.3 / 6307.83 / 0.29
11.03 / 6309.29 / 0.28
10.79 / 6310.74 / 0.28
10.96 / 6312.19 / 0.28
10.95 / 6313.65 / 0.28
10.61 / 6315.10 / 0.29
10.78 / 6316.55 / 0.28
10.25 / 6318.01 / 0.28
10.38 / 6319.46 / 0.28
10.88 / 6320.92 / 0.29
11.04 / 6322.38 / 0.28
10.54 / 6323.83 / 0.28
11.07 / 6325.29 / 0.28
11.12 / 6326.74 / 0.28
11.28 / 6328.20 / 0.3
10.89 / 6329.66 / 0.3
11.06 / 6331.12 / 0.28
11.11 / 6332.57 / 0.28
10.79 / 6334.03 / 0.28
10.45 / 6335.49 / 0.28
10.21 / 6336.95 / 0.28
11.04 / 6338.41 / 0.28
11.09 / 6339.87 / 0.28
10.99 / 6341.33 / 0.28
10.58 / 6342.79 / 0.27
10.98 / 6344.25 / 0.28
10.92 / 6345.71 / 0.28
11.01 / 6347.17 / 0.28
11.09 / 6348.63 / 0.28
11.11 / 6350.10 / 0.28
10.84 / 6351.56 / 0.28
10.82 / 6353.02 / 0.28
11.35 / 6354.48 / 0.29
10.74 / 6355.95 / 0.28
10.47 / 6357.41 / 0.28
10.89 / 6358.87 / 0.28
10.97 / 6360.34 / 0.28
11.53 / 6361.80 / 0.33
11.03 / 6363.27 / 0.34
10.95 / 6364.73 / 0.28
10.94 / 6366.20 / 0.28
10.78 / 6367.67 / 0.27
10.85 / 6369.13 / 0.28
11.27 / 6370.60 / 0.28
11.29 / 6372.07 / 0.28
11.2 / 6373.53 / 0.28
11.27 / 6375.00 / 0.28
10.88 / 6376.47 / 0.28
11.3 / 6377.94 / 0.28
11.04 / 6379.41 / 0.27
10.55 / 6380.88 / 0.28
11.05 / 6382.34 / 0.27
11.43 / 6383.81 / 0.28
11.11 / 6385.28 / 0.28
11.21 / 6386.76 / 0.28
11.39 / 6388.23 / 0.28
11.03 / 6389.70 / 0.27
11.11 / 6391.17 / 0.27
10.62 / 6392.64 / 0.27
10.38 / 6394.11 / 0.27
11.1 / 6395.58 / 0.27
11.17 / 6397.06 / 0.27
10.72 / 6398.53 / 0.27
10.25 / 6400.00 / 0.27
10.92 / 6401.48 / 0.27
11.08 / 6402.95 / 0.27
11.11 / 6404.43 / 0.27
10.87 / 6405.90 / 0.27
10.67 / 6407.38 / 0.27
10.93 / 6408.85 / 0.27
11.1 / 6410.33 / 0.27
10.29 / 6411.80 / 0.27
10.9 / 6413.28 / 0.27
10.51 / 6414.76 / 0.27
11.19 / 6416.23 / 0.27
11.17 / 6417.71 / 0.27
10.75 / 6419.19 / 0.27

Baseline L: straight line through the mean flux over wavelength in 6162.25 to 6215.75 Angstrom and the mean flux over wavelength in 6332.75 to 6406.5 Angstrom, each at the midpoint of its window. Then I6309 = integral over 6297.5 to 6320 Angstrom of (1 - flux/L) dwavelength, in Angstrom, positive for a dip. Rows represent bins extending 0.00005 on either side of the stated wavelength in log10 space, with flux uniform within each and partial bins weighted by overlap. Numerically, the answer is 0.37 Angstrom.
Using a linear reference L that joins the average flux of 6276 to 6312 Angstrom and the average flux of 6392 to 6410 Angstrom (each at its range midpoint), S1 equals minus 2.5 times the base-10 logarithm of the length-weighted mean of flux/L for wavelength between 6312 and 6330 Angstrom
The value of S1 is 0.03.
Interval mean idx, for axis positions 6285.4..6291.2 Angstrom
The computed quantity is 11.5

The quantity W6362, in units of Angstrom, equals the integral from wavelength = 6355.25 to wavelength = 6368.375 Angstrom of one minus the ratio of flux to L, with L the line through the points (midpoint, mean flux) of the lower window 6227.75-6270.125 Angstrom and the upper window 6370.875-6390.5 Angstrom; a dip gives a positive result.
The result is 0.3 Angstrom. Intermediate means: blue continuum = 11.2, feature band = 10.9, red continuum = 11.1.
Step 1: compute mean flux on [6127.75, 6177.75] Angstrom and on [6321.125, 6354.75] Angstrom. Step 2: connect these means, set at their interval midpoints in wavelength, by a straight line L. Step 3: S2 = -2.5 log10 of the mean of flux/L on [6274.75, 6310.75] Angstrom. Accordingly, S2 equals -0.03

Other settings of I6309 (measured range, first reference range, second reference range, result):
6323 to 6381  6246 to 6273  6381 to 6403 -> 0.30 Angstrom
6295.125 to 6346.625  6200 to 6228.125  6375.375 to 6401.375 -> 0.89 Angstrom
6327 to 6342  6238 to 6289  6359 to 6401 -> 0.26 Angstrom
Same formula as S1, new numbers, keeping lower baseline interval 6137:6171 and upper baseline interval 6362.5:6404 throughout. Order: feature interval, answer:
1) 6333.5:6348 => 0.02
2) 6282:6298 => -0.03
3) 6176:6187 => -0.05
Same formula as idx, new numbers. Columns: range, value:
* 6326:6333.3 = 11.1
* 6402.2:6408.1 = 10.9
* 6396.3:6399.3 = 10.9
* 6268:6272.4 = 11.5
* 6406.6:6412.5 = 10.8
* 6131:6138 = 11.1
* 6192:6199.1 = 11.4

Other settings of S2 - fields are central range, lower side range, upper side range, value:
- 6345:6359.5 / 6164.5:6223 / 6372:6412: 0.01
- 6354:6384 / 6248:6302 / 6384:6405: 0.00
